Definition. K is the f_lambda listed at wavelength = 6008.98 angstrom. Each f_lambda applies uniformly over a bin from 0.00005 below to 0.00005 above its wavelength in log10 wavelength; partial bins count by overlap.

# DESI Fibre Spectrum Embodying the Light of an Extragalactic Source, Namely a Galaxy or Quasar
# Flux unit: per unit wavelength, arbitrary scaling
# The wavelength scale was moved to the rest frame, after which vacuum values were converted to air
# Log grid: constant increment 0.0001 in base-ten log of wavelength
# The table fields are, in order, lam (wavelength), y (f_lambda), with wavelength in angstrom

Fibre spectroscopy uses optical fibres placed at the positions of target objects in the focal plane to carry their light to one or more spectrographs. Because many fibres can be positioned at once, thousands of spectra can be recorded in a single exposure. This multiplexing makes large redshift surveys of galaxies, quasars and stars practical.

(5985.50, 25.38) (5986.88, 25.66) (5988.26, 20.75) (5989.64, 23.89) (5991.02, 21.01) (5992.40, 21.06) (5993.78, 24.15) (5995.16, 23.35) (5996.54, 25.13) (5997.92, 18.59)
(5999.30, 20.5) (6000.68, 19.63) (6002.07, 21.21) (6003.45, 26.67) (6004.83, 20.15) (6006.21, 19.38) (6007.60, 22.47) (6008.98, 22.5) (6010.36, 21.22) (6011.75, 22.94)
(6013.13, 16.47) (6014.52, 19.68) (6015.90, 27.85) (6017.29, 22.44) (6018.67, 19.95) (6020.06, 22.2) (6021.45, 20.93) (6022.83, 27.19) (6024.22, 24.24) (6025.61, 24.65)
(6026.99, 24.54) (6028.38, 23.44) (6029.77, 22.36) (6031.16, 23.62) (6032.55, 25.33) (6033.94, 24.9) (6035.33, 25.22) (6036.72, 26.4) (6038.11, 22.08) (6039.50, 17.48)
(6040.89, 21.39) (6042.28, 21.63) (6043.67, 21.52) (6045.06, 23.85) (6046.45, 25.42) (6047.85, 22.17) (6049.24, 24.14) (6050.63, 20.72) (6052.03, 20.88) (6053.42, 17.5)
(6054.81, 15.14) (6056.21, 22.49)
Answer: 22.5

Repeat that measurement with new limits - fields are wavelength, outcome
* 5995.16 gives 23.35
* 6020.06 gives 22.2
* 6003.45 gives 26.67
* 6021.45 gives 20.93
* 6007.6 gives 22.47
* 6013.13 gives 16.47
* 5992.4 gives 21.06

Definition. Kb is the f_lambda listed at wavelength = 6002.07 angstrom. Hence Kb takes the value 21.21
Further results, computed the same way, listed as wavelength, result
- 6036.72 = 26.4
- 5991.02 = 21.01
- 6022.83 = 27.19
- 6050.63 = 20.72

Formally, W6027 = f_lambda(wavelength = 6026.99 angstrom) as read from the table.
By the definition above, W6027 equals 24.54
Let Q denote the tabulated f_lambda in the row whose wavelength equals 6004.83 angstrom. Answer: 20.15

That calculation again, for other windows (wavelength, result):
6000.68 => 19.63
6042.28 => 21.63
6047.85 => 22.17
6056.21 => 22.49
